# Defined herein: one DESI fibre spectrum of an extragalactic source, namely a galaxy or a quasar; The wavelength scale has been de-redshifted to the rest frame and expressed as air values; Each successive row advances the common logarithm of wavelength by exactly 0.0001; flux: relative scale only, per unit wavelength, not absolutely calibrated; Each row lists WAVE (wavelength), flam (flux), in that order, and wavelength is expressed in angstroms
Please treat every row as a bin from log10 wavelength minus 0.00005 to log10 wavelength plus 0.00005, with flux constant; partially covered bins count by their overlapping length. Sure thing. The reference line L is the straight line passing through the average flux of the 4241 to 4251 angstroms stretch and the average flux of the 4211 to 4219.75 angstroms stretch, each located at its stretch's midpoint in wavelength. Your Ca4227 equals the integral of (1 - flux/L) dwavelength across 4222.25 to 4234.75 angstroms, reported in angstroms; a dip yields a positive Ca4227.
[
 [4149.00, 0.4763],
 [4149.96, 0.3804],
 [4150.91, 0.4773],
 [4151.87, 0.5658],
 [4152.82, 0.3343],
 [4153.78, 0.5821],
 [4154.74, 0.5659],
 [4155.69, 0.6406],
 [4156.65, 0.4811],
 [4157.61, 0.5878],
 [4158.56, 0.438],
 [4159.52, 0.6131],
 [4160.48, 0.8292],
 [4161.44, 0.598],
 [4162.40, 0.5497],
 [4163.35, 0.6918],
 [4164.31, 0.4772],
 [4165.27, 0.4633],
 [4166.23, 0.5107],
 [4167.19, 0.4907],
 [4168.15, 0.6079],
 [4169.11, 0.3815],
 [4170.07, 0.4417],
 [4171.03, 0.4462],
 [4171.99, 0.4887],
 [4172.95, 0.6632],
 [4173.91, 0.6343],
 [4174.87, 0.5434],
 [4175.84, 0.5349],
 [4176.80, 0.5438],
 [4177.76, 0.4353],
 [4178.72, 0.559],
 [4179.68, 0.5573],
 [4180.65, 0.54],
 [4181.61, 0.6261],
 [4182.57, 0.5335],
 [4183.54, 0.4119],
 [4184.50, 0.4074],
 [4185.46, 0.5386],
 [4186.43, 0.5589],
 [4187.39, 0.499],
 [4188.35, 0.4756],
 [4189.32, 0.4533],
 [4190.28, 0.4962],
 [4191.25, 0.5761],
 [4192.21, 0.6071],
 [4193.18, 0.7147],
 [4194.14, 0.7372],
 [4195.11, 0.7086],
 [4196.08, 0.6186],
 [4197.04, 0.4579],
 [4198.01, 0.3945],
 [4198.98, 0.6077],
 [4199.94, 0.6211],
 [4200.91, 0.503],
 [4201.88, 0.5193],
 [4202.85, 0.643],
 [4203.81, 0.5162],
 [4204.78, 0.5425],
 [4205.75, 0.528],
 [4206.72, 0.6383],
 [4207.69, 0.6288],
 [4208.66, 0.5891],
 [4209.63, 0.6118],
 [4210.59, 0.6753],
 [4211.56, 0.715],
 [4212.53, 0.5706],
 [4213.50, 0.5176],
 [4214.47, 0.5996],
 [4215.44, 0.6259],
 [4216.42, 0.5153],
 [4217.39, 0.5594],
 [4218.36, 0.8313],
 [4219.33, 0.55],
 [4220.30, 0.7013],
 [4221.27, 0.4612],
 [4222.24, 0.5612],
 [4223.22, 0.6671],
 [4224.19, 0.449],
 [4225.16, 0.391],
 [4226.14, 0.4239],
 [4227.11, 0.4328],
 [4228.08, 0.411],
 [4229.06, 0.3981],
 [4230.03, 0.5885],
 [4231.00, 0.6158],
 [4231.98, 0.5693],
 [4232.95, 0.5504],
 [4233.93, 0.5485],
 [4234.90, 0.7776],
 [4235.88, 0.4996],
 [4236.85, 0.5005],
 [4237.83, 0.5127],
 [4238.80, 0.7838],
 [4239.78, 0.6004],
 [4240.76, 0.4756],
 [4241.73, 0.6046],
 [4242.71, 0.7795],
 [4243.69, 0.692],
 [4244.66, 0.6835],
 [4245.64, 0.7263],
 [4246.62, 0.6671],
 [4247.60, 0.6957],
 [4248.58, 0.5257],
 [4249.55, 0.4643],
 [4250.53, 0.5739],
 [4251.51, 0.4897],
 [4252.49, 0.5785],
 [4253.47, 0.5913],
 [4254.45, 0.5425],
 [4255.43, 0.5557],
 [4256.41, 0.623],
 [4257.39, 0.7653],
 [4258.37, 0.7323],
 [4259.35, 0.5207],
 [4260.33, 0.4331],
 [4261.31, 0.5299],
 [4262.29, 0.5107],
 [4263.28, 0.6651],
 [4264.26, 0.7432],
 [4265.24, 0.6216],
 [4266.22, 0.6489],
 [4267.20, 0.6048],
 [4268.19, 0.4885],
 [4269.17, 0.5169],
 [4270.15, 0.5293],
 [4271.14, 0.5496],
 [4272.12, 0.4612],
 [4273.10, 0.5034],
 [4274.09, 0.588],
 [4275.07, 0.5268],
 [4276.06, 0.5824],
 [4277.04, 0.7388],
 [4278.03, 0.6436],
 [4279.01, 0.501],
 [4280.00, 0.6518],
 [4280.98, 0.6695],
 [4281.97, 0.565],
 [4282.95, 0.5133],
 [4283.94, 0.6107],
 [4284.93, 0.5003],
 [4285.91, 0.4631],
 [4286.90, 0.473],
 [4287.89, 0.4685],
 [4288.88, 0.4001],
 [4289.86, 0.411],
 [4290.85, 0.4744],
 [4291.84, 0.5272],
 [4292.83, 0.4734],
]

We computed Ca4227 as 2.2 angstroms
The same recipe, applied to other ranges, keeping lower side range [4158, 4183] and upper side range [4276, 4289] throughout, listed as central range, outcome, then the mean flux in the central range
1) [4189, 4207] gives -0.8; 0.573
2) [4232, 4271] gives -3.0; 0.598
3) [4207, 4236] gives -0.9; 0.569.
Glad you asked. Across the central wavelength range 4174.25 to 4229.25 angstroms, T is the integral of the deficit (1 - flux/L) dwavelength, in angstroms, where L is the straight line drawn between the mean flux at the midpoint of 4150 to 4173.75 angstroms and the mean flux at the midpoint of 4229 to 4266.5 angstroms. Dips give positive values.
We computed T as 1.2 angstroms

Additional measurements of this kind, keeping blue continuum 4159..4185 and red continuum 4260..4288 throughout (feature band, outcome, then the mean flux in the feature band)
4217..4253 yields -1.4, 0.577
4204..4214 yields -0.9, 0.599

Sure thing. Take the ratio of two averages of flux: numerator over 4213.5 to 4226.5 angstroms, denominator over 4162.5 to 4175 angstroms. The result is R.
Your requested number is 1.07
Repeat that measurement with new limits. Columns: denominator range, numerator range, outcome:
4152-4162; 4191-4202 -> 1.04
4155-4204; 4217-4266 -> 1.06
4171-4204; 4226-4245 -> 1.05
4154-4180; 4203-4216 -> 1.09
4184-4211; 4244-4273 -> 1.04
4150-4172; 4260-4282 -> 1.09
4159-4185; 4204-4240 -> 1.06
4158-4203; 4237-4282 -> 1.09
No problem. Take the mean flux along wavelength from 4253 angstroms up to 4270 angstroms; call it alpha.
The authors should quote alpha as 0.593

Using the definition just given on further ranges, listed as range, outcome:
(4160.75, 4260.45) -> 0.567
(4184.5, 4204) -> 0.559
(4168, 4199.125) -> 0.538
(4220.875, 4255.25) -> 0.567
